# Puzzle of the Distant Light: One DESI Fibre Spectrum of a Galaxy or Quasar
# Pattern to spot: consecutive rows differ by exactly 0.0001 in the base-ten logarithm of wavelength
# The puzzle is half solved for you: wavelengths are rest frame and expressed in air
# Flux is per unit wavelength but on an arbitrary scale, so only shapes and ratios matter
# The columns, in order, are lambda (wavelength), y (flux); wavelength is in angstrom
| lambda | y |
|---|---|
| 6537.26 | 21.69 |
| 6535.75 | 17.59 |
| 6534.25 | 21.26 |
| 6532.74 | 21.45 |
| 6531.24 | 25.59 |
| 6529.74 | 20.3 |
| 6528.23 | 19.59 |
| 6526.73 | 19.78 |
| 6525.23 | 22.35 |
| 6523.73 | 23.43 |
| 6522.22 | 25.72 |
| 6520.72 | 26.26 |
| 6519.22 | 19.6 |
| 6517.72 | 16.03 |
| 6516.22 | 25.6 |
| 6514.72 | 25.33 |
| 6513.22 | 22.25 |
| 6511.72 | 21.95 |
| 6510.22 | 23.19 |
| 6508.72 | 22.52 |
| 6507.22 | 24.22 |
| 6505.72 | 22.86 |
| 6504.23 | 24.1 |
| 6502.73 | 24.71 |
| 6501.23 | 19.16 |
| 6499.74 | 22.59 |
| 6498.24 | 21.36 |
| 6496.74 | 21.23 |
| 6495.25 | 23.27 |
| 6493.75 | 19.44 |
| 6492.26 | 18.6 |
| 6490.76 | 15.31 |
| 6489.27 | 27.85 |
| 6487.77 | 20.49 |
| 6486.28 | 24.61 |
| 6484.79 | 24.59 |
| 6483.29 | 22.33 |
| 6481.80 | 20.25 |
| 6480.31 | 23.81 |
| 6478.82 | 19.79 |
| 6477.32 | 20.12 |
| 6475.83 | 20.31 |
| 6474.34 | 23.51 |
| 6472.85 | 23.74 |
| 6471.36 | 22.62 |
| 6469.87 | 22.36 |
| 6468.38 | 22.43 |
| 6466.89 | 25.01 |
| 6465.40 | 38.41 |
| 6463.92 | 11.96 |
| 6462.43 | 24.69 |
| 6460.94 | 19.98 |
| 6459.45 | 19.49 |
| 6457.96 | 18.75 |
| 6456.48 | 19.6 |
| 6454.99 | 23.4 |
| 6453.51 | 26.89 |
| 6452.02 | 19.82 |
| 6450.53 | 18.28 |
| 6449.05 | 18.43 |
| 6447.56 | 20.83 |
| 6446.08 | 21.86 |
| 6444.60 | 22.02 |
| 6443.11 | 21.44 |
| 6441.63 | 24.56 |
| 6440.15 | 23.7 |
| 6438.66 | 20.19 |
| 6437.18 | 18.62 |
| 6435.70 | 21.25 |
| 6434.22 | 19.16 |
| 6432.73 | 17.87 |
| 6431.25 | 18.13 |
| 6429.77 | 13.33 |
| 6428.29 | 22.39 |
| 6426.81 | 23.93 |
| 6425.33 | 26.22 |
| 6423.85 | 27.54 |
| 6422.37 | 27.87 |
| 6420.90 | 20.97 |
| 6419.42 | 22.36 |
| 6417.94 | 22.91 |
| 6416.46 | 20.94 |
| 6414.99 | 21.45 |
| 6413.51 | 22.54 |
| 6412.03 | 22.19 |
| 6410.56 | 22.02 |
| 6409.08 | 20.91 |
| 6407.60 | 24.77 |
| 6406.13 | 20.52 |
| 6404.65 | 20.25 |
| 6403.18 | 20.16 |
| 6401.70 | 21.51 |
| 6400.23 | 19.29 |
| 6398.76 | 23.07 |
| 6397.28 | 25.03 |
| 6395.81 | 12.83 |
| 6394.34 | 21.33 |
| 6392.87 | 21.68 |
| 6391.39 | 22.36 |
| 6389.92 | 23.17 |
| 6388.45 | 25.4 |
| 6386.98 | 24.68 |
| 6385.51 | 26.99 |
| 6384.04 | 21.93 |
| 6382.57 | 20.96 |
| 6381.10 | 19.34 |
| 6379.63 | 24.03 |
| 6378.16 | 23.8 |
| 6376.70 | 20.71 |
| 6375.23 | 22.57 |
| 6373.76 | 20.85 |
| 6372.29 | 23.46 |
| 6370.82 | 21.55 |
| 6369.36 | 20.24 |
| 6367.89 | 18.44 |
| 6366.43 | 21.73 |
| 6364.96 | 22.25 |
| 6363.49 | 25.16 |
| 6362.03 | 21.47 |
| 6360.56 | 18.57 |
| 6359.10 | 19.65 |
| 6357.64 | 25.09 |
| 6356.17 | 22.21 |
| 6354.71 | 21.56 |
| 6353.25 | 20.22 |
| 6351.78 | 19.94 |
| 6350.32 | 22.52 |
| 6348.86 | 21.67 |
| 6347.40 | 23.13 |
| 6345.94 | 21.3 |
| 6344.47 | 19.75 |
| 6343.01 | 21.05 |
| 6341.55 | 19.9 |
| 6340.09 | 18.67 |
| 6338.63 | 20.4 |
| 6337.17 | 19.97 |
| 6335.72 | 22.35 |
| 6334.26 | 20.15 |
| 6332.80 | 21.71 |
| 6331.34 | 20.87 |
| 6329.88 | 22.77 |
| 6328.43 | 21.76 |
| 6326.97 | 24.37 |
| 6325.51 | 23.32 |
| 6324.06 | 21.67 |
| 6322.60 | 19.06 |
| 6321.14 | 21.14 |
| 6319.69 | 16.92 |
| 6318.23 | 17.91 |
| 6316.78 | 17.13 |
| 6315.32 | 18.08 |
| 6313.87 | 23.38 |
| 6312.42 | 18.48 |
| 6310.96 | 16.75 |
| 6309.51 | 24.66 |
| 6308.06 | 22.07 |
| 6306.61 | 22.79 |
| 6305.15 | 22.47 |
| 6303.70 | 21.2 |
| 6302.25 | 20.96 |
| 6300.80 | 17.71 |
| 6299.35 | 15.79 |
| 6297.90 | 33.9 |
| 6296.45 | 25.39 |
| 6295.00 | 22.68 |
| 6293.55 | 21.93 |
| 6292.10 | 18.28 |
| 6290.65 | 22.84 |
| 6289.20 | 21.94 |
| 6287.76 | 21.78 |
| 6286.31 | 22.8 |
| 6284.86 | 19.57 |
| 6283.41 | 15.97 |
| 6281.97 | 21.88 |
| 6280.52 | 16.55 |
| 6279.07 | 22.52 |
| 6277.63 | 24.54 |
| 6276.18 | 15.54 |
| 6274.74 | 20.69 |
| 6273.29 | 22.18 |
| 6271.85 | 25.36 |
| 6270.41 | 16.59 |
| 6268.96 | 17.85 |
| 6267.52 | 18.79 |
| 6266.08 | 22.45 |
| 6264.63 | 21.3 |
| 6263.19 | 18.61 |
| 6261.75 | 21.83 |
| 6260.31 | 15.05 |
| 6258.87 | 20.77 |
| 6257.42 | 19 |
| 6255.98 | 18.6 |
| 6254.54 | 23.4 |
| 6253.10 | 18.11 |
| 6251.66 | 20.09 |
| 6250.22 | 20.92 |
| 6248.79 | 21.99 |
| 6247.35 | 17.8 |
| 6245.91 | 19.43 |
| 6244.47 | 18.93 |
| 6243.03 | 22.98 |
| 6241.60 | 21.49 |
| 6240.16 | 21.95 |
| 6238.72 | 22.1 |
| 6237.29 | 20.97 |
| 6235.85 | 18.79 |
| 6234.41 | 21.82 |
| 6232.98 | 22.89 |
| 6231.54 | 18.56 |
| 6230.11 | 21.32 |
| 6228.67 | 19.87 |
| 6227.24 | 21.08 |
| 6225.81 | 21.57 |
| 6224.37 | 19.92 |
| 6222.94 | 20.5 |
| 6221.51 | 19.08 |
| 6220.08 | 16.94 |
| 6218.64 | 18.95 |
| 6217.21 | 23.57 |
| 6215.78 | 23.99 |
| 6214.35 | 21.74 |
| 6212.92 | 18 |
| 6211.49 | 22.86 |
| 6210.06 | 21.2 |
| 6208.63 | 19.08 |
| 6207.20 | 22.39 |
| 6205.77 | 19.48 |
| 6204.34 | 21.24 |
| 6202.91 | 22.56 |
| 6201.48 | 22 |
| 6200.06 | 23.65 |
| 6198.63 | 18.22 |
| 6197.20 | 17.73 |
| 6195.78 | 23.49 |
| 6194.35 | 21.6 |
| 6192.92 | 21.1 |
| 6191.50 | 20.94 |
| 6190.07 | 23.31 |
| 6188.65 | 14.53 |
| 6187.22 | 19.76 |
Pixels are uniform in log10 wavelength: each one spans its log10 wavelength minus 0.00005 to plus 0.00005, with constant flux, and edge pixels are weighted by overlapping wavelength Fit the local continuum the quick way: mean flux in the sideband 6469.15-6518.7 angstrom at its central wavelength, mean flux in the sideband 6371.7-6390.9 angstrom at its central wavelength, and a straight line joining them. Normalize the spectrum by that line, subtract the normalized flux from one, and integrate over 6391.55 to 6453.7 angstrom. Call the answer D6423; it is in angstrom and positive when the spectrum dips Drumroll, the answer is 3.30 angstrom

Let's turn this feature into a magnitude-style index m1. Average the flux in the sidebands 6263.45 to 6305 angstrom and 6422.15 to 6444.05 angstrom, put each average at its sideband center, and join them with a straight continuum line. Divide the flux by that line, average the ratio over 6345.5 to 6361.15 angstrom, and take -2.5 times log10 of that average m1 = -0.01 mag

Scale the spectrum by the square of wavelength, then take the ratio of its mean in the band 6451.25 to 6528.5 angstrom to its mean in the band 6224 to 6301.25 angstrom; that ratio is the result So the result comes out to 1.16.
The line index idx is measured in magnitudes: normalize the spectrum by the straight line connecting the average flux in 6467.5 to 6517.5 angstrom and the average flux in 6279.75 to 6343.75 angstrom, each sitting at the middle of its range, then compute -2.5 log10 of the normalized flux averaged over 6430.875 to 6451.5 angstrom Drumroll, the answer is 0.07 mag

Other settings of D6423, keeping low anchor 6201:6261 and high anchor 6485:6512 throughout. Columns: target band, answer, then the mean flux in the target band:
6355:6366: -0.4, 22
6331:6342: 0.3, 20.5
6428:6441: 1.4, 19.3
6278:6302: -0.6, 21.4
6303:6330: 0.3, 20.8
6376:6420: -0.9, 22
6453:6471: -0.6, 22.7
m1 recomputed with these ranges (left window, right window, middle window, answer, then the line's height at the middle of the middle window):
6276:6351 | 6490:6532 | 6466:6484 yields -0.02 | 21.8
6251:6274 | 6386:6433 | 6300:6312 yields -0.02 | 20.6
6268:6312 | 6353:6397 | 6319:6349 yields 0.02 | 21.5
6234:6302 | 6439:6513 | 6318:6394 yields -0.02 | 21.3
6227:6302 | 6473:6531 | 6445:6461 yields 0.06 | 21.8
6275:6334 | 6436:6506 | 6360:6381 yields -0.02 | 21.4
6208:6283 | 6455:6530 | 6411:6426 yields -0.09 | 21.6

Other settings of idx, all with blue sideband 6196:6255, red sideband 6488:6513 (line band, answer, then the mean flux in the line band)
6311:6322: 0.12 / 18.9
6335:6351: 0.02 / 21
